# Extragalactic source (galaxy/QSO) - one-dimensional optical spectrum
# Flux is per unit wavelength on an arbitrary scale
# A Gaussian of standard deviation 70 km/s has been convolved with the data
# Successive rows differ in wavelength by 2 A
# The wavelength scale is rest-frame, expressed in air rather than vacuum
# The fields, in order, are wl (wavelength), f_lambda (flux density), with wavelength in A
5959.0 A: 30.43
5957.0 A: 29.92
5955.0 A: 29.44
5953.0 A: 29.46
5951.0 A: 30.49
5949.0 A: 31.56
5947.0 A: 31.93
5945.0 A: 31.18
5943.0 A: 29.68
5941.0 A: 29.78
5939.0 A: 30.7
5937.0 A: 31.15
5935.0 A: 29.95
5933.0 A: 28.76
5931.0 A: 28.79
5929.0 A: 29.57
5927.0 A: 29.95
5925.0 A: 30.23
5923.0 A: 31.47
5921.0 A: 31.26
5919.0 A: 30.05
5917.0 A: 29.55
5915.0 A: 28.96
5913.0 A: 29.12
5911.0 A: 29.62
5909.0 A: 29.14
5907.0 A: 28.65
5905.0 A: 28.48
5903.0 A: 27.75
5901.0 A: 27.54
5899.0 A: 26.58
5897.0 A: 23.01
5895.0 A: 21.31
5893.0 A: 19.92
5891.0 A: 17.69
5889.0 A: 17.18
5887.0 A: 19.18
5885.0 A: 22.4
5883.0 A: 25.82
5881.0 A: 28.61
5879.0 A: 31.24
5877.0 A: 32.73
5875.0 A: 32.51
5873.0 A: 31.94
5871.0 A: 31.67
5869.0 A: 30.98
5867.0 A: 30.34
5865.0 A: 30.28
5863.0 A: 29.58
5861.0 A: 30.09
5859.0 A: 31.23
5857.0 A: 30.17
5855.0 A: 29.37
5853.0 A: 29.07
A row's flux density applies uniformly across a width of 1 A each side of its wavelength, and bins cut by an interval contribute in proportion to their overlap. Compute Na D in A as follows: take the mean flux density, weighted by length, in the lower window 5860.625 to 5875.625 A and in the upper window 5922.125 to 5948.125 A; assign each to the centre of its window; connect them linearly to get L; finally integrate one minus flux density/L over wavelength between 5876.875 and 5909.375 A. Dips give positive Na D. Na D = 6.2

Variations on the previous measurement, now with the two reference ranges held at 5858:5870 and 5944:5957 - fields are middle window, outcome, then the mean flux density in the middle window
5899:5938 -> 1.5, 29.4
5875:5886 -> 0.7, 28.6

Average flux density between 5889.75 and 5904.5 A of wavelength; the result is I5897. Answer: 23.5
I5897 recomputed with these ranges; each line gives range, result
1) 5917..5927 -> 30.6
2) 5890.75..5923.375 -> 27.2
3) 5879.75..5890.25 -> 22.7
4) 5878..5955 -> 27.9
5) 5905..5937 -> 29.7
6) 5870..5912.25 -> 26.3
